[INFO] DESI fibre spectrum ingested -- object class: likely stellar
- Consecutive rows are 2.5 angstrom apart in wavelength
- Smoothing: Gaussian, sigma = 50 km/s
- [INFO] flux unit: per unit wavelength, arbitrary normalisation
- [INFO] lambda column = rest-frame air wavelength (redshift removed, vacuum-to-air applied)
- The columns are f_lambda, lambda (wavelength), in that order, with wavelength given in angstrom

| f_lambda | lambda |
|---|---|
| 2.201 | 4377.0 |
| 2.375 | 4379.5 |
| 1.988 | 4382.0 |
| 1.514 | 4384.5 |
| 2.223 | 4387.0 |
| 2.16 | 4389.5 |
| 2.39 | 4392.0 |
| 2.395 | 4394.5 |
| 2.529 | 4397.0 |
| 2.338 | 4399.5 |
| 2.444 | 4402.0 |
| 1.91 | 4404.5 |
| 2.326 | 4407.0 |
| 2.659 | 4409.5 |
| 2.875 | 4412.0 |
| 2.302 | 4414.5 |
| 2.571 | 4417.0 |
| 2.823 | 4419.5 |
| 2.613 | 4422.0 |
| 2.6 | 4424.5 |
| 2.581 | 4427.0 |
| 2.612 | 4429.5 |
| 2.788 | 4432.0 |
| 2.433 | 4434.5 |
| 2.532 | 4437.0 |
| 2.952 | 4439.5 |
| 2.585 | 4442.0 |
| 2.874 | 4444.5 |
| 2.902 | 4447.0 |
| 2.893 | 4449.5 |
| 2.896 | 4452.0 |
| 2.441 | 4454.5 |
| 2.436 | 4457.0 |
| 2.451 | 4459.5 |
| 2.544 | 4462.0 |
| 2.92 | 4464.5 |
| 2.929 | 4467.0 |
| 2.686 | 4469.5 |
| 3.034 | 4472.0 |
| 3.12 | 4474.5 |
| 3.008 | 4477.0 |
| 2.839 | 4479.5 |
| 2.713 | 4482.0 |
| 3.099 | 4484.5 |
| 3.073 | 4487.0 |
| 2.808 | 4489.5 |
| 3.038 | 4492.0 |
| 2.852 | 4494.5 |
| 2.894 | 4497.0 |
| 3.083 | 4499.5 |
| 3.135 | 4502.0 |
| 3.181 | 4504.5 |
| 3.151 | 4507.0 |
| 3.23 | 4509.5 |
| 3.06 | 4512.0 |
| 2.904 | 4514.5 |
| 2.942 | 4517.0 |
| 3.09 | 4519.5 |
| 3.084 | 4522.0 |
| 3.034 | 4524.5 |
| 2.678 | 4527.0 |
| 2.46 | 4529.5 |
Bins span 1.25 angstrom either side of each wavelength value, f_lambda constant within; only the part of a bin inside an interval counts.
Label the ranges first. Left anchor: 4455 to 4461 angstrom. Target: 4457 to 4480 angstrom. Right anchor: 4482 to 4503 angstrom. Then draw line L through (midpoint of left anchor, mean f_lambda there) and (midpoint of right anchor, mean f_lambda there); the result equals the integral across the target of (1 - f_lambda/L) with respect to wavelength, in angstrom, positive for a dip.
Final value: -1.8 angstrom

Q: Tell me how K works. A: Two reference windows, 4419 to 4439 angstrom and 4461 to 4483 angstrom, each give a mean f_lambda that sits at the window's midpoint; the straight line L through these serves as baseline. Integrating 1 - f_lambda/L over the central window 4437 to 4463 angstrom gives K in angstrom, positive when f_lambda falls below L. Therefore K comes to 0.5 angstrom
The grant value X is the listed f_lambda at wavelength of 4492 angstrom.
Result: 3.038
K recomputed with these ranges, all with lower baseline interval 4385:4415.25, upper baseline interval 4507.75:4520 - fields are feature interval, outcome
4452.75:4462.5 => 0.80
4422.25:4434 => -0.47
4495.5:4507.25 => -0.42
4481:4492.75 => -0.26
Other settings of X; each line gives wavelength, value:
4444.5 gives 2.874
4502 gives 3.135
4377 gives 2.201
